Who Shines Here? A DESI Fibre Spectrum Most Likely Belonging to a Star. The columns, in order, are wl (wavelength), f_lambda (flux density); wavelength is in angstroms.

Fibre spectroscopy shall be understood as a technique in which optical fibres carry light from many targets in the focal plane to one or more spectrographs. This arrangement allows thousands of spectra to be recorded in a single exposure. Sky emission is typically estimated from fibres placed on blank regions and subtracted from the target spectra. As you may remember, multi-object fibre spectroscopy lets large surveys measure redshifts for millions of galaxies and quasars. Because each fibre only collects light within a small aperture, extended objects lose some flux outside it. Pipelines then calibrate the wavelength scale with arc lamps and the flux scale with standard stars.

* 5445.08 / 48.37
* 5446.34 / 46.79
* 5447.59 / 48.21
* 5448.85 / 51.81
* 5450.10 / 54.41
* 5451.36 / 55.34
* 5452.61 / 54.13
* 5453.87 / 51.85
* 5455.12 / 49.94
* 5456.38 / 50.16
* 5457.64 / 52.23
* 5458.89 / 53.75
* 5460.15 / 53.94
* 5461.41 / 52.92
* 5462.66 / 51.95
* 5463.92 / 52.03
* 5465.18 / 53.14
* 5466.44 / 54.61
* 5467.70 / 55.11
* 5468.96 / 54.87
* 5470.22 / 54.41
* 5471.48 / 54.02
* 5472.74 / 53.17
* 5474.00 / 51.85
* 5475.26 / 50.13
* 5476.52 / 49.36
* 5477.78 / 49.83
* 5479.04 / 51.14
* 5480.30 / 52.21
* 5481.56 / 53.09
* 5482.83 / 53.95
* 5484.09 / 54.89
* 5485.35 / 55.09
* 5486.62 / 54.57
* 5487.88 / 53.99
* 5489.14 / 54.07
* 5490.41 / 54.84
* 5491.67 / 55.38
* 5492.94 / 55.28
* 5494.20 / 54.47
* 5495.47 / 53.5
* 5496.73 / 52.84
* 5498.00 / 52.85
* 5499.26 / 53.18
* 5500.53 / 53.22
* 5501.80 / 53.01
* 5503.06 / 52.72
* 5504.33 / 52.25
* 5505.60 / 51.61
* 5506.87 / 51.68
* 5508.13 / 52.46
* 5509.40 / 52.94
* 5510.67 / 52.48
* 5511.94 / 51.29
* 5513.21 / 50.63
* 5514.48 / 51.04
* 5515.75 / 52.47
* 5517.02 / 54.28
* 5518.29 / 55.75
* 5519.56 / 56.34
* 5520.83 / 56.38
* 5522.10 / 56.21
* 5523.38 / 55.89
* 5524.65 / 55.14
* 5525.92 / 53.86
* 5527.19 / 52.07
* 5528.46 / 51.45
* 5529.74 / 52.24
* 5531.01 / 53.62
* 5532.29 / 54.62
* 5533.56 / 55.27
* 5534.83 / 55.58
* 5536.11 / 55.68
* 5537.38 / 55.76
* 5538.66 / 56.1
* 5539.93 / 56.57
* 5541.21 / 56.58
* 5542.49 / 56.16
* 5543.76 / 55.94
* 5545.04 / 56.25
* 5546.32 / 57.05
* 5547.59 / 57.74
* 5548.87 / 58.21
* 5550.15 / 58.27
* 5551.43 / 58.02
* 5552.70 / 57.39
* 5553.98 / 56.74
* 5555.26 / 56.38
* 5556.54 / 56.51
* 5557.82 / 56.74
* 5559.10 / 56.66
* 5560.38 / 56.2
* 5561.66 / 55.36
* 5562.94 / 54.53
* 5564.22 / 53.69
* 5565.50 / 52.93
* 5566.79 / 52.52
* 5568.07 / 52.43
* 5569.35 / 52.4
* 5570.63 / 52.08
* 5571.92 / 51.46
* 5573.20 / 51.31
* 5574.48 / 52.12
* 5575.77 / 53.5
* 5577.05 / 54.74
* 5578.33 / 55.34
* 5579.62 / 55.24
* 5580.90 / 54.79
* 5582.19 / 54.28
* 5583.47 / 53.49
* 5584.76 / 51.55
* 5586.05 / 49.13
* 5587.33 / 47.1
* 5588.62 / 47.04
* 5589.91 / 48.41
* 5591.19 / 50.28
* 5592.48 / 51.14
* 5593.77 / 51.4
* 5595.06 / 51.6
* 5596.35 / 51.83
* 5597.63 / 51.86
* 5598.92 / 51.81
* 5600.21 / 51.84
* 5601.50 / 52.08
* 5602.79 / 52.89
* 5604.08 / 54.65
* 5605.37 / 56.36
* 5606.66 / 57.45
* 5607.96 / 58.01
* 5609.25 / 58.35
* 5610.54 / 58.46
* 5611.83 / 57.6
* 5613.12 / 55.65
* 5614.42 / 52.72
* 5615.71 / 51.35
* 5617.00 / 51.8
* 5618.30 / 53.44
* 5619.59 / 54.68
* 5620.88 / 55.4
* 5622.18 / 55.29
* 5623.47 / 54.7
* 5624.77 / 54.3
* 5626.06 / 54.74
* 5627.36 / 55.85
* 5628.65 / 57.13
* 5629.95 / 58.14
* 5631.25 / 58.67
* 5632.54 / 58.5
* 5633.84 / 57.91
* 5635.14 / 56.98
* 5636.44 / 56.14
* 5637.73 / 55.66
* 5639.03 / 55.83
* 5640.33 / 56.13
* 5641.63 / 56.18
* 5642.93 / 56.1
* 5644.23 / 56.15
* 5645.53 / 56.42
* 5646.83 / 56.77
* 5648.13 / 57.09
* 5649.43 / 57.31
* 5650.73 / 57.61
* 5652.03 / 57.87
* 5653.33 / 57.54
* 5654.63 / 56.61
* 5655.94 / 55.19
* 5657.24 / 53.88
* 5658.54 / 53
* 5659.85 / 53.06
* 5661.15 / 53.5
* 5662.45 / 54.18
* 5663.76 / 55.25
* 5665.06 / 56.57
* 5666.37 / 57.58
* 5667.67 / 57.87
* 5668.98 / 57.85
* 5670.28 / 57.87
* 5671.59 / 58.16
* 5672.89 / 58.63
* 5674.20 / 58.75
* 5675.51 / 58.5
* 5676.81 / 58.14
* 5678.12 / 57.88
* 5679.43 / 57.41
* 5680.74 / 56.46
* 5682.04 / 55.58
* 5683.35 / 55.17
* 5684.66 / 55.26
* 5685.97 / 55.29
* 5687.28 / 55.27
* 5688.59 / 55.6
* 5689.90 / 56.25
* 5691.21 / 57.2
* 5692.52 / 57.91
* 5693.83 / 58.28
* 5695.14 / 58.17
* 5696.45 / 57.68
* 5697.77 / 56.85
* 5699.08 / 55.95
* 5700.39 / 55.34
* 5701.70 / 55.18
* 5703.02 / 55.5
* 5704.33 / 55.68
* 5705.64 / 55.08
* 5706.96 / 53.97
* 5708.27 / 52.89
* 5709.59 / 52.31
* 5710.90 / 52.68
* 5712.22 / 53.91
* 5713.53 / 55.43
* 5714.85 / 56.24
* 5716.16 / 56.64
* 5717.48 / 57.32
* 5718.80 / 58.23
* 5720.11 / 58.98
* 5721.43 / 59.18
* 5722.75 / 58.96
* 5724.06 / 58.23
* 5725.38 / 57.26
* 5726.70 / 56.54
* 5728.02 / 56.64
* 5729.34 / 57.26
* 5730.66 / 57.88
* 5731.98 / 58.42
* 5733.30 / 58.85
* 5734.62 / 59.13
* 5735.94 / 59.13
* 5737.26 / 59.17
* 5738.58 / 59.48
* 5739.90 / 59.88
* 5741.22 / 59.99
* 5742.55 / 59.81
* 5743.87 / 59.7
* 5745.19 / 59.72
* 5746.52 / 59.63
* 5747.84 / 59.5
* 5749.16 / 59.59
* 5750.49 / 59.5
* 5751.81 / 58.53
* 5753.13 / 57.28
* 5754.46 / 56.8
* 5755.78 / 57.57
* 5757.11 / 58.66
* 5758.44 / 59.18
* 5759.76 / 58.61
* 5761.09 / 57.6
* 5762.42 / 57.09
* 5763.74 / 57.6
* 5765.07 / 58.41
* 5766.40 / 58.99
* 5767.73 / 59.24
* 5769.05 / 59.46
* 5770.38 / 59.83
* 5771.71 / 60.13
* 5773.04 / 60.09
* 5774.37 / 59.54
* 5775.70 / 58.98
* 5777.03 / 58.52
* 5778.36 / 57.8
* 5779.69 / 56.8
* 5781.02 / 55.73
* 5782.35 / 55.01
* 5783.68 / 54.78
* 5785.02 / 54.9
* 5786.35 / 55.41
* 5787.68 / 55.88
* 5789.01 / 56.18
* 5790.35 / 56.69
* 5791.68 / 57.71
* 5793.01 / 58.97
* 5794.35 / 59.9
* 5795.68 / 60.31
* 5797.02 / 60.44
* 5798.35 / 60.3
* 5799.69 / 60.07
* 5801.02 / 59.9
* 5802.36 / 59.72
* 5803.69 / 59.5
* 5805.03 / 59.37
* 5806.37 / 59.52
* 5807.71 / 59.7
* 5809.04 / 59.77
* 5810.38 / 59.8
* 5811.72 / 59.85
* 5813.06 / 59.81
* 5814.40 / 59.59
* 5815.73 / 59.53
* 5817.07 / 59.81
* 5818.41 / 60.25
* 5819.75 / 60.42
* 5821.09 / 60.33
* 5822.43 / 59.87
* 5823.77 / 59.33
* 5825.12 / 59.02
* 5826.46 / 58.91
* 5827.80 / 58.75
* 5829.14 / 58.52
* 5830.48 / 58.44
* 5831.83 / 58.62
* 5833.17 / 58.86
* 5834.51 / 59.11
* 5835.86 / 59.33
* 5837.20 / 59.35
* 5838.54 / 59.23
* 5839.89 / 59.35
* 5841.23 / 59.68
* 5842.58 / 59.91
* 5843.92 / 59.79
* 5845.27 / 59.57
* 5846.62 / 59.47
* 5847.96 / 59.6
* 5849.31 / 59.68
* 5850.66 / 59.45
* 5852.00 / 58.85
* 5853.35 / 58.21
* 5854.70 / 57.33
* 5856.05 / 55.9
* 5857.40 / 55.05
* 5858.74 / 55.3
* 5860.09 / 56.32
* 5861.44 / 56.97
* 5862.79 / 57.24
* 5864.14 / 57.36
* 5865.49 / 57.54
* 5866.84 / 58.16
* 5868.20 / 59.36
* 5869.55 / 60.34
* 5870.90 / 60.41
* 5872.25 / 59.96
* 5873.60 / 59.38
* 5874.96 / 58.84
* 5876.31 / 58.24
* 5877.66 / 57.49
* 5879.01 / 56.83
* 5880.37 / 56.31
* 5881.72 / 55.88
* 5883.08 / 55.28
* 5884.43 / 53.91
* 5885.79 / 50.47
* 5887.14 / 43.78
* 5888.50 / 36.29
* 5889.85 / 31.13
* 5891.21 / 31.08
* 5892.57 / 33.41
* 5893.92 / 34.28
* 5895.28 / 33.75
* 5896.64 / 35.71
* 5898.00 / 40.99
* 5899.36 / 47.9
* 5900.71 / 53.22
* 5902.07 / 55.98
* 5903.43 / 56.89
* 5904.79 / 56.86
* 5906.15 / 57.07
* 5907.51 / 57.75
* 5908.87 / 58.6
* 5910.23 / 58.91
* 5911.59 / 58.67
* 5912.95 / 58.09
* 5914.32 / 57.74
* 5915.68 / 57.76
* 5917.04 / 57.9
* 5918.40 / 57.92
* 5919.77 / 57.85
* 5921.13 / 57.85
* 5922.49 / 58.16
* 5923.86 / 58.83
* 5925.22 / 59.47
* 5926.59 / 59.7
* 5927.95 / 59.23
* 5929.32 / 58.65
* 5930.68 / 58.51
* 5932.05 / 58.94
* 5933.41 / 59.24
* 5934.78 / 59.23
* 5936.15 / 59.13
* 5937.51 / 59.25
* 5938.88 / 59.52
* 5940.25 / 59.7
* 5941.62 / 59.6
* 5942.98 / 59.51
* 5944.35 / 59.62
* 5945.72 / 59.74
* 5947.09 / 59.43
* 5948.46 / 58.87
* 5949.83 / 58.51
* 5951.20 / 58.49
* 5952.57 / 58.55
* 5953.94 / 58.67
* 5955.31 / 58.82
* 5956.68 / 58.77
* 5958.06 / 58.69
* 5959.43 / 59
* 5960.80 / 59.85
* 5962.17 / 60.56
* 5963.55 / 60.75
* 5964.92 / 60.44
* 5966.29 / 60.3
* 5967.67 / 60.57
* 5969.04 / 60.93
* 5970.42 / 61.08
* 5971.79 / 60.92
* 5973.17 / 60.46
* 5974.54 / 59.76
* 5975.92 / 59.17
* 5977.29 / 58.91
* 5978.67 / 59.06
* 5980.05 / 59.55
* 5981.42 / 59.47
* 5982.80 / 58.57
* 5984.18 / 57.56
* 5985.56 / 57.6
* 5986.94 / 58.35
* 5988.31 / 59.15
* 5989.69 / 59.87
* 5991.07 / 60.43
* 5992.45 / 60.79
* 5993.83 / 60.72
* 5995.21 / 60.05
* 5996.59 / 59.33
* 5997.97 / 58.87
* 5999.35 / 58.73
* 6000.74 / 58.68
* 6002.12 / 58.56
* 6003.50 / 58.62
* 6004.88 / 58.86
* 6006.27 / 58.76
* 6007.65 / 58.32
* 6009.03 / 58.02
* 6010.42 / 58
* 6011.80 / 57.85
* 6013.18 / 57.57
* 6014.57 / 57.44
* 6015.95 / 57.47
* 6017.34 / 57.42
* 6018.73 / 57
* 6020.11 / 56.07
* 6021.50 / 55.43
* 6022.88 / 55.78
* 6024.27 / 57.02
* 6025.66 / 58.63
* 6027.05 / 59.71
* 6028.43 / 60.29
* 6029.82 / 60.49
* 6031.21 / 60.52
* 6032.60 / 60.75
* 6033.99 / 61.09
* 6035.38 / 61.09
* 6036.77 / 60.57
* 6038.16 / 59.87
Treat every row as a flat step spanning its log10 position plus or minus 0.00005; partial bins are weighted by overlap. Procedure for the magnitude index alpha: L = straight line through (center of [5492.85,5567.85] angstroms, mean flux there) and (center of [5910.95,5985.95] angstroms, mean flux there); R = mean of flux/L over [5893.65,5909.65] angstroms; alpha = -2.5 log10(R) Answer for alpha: 0.184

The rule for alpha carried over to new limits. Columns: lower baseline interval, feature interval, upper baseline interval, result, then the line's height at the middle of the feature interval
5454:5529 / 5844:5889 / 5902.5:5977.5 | 0.03 mag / 58.1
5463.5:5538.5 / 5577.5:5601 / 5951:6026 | 0.06 mag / 54.5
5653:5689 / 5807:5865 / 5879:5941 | -0.09 mag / 54.1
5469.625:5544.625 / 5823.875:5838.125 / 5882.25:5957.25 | -0.09 mag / 54.1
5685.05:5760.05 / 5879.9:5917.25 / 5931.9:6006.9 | 0.19 mag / 58.8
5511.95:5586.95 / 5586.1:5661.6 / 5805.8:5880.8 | 0.02 mag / 55.7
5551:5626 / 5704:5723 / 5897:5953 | -0.01 mag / 55.2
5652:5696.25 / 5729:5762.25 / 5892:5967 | -0.04 mag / 56.5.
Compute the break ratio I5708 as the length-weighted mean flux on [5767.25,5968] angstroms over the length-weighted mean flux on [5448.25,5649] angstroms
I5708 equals 1.1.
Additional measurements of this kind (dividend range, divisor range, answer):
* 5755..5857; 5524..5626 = 1.08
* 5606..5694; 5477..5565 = 1.03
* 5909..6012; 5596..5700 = 1.06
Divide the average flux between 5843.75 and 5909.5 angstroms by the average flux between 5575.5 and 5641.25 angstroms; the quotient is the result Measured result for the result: 0.98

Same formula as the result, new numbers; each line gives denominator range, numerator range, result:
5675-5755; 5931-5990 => 1.04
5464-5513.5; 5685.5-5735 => 1.06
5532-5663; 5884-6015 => 1.03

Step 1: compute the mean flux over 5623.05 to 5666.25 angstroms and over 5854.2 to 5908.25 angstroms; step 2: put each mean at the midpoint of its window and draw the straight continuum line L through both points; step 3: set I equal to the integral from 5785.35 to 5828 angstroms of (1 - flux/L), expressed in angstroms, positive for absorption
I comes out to -4.8 angstroms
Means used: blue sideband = 56.1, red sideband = 51.9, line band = 59.2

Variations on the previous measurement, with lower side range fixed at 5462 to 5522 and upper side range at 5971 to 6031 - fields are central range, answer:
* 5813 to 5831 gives -0.9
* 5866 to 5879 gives -0.4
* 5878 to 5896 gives 4.1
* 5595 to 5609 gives 0.1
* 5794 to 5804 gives -0.6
